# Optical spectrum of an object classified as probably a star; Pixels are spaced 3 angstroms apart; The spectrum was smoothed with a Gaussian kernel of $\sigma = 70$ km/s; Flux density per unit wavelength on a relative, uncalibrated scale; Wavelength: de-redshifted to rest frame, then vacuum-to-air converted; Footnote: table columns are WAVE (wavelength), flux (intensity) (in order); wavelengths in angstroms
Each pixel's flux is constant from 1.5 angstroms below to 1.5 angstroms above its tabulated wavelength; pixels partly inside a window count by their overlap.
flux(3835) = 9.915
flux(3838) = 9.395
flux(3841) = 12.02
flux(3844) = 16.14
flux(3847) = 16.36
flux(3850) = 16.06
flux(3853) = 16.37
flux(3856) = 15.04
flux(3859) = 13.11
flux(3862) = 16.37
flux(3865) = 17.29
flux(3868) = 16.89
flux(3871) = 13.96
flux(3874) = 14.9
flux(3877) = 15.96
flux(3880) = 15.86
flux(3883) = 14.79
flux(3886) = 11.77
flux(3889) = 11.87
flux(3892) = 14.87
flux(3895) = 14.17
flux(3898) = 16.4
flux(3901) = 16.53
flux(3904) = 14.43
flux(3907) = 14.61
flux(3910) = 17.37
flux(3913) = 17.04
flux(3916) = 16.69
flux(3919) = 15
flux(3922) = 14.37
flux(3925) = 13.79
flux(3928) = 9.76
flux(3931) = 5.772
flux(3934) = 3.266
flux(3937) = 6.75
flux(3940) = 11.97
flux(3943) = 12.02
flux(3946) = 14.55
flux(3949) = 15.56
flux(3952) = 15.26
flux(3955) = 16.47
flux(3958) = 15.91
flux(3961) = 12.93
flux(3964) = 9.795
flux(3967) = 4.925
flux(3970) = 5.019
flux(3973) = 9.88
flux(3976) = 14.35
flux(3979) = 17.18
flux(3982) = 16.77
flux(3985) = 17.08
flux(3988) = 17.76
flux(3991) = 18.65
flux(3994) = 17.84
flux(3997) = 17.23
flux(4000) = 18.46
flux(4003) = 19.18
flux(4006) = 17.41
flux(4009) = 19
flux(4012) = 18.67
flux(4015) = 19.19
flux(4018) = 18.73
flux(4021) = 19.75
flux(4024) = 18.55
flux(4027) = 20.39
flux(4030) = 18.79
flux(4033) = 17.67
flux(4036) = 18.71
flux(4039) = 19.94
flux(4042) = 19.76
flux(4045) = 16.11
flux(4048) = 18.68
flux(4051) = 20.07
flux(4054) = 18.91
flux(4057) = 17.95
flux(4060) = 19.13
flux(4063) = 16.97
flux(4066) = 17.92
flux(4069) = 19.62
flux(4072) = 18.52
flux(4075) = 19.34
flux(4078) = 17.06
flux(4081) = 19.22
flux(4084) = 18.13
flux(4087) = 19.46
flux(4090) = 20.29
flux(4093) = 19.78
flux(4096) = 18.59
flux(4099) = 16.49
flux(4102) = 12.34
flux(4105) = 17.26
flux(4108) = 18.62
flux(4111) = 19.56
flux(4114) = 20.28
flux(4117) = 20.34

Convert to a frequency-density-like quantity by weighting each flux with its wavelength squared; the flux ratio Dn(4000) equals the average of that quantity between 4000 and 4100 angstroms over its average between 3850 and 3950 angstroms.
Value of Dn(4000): 1.45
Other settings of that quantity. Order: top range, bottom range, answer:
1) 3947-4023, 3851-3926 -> 1.09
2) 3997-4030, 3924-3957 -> 1.71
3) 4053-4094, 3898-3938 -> 1.57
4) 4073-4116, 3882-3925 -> 1.35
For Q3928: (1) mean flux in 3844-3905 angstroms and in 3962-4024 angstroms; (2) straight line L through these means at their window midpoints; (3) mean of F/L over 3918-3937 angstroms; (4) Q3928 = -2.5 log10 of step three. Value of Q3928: 0.48 mag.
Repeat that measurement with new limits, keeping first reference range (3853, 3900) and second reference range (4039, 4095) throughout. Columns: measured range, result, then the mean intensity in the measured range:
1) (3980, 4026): -0.05 mag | 18.3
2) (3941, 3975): 0.34 mag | 12.1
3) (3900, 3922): -0.01 mag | 15.8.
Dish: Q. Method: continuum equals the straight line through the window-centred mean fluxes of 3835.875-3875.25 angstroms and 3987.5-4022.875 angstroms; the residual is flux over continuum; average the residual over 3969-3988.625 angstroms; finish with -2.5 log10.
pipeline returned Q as 0.262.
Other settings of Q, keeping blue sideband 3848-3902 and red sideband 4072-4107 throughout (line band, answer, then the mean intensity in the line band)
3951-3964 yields 0.12 mag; 14.5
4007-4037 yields -0.11 mag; 18.9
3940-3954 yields 0.14 mag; 14.2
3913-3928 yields 0.08 mag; 14.7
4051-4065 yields -0.05 mag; 18.4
